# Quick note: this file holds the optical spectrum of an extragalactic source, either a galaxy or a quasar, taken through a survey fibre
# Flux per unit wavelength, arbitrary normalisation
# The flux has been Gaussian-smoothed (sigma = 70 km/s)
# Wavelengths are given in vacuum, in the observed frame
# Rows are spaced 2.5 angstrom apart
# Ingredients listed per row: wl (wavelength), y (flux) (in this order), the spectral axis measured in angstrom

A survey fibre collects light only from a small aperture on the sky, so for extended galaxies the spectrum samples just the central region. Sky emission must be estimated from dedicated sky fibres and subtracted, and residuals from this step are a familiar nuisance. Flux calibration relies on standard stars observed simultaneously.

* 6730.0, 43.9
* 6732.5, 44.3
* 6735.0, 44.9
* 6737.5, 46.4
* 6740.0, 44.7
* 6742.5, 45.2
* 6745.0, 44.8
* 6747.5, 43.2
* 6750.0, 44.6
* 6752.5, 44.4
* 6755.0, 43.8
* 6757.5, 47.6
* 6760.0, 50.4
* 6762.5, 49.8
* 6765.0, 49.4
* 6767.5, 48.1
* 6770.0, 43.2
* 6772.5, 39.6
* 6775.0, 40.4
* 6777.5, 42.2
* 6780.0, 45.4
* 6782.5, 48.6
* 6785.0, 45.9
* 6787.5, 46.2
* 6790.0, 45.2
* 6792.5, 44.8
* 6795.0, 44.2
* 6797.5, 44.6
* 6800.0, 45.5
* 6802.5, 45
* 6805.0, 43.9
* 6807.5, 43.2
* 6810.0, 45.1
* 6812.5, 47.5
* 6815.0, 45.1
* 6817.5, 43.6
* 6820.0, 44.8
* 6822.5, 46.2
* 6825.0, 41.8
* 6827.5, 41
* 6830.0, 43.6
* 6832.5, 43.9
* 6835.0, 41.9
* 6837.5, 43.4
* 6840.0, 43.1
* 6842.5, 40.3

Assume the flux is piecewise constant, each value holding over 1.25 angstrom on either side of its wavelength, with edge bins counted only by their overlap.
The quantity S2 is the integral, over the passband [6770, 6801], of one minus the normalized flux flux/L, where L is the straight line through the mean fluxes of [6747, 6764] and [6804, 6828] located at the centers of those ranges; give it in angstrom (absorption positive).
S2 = 0.7 angstrom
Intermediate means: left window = 46.4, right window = 44.3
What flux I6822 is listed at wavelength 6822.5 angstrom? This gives 46.2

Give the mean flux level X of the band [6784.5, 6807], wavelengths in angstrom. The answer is 44.9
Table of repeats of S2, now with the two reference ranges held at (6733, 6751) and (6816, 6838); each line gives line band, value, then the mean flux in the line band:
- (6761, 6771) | -0.8 angstrom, 47.8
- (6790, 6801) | -0.2 angstrom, 44.8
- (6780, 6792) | -0.6 angstrom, 46.3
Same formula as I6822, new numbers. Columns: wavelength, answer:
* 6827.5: 41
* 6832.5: 43.9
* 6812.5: 47.5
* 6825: 41.8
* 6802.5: 45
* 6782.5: 48.6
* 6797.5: 44.6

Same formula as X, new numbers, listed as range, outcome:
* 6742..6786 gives 45.4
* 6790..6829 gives 44.4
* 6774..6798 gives 44.8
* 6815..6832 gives 43.6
